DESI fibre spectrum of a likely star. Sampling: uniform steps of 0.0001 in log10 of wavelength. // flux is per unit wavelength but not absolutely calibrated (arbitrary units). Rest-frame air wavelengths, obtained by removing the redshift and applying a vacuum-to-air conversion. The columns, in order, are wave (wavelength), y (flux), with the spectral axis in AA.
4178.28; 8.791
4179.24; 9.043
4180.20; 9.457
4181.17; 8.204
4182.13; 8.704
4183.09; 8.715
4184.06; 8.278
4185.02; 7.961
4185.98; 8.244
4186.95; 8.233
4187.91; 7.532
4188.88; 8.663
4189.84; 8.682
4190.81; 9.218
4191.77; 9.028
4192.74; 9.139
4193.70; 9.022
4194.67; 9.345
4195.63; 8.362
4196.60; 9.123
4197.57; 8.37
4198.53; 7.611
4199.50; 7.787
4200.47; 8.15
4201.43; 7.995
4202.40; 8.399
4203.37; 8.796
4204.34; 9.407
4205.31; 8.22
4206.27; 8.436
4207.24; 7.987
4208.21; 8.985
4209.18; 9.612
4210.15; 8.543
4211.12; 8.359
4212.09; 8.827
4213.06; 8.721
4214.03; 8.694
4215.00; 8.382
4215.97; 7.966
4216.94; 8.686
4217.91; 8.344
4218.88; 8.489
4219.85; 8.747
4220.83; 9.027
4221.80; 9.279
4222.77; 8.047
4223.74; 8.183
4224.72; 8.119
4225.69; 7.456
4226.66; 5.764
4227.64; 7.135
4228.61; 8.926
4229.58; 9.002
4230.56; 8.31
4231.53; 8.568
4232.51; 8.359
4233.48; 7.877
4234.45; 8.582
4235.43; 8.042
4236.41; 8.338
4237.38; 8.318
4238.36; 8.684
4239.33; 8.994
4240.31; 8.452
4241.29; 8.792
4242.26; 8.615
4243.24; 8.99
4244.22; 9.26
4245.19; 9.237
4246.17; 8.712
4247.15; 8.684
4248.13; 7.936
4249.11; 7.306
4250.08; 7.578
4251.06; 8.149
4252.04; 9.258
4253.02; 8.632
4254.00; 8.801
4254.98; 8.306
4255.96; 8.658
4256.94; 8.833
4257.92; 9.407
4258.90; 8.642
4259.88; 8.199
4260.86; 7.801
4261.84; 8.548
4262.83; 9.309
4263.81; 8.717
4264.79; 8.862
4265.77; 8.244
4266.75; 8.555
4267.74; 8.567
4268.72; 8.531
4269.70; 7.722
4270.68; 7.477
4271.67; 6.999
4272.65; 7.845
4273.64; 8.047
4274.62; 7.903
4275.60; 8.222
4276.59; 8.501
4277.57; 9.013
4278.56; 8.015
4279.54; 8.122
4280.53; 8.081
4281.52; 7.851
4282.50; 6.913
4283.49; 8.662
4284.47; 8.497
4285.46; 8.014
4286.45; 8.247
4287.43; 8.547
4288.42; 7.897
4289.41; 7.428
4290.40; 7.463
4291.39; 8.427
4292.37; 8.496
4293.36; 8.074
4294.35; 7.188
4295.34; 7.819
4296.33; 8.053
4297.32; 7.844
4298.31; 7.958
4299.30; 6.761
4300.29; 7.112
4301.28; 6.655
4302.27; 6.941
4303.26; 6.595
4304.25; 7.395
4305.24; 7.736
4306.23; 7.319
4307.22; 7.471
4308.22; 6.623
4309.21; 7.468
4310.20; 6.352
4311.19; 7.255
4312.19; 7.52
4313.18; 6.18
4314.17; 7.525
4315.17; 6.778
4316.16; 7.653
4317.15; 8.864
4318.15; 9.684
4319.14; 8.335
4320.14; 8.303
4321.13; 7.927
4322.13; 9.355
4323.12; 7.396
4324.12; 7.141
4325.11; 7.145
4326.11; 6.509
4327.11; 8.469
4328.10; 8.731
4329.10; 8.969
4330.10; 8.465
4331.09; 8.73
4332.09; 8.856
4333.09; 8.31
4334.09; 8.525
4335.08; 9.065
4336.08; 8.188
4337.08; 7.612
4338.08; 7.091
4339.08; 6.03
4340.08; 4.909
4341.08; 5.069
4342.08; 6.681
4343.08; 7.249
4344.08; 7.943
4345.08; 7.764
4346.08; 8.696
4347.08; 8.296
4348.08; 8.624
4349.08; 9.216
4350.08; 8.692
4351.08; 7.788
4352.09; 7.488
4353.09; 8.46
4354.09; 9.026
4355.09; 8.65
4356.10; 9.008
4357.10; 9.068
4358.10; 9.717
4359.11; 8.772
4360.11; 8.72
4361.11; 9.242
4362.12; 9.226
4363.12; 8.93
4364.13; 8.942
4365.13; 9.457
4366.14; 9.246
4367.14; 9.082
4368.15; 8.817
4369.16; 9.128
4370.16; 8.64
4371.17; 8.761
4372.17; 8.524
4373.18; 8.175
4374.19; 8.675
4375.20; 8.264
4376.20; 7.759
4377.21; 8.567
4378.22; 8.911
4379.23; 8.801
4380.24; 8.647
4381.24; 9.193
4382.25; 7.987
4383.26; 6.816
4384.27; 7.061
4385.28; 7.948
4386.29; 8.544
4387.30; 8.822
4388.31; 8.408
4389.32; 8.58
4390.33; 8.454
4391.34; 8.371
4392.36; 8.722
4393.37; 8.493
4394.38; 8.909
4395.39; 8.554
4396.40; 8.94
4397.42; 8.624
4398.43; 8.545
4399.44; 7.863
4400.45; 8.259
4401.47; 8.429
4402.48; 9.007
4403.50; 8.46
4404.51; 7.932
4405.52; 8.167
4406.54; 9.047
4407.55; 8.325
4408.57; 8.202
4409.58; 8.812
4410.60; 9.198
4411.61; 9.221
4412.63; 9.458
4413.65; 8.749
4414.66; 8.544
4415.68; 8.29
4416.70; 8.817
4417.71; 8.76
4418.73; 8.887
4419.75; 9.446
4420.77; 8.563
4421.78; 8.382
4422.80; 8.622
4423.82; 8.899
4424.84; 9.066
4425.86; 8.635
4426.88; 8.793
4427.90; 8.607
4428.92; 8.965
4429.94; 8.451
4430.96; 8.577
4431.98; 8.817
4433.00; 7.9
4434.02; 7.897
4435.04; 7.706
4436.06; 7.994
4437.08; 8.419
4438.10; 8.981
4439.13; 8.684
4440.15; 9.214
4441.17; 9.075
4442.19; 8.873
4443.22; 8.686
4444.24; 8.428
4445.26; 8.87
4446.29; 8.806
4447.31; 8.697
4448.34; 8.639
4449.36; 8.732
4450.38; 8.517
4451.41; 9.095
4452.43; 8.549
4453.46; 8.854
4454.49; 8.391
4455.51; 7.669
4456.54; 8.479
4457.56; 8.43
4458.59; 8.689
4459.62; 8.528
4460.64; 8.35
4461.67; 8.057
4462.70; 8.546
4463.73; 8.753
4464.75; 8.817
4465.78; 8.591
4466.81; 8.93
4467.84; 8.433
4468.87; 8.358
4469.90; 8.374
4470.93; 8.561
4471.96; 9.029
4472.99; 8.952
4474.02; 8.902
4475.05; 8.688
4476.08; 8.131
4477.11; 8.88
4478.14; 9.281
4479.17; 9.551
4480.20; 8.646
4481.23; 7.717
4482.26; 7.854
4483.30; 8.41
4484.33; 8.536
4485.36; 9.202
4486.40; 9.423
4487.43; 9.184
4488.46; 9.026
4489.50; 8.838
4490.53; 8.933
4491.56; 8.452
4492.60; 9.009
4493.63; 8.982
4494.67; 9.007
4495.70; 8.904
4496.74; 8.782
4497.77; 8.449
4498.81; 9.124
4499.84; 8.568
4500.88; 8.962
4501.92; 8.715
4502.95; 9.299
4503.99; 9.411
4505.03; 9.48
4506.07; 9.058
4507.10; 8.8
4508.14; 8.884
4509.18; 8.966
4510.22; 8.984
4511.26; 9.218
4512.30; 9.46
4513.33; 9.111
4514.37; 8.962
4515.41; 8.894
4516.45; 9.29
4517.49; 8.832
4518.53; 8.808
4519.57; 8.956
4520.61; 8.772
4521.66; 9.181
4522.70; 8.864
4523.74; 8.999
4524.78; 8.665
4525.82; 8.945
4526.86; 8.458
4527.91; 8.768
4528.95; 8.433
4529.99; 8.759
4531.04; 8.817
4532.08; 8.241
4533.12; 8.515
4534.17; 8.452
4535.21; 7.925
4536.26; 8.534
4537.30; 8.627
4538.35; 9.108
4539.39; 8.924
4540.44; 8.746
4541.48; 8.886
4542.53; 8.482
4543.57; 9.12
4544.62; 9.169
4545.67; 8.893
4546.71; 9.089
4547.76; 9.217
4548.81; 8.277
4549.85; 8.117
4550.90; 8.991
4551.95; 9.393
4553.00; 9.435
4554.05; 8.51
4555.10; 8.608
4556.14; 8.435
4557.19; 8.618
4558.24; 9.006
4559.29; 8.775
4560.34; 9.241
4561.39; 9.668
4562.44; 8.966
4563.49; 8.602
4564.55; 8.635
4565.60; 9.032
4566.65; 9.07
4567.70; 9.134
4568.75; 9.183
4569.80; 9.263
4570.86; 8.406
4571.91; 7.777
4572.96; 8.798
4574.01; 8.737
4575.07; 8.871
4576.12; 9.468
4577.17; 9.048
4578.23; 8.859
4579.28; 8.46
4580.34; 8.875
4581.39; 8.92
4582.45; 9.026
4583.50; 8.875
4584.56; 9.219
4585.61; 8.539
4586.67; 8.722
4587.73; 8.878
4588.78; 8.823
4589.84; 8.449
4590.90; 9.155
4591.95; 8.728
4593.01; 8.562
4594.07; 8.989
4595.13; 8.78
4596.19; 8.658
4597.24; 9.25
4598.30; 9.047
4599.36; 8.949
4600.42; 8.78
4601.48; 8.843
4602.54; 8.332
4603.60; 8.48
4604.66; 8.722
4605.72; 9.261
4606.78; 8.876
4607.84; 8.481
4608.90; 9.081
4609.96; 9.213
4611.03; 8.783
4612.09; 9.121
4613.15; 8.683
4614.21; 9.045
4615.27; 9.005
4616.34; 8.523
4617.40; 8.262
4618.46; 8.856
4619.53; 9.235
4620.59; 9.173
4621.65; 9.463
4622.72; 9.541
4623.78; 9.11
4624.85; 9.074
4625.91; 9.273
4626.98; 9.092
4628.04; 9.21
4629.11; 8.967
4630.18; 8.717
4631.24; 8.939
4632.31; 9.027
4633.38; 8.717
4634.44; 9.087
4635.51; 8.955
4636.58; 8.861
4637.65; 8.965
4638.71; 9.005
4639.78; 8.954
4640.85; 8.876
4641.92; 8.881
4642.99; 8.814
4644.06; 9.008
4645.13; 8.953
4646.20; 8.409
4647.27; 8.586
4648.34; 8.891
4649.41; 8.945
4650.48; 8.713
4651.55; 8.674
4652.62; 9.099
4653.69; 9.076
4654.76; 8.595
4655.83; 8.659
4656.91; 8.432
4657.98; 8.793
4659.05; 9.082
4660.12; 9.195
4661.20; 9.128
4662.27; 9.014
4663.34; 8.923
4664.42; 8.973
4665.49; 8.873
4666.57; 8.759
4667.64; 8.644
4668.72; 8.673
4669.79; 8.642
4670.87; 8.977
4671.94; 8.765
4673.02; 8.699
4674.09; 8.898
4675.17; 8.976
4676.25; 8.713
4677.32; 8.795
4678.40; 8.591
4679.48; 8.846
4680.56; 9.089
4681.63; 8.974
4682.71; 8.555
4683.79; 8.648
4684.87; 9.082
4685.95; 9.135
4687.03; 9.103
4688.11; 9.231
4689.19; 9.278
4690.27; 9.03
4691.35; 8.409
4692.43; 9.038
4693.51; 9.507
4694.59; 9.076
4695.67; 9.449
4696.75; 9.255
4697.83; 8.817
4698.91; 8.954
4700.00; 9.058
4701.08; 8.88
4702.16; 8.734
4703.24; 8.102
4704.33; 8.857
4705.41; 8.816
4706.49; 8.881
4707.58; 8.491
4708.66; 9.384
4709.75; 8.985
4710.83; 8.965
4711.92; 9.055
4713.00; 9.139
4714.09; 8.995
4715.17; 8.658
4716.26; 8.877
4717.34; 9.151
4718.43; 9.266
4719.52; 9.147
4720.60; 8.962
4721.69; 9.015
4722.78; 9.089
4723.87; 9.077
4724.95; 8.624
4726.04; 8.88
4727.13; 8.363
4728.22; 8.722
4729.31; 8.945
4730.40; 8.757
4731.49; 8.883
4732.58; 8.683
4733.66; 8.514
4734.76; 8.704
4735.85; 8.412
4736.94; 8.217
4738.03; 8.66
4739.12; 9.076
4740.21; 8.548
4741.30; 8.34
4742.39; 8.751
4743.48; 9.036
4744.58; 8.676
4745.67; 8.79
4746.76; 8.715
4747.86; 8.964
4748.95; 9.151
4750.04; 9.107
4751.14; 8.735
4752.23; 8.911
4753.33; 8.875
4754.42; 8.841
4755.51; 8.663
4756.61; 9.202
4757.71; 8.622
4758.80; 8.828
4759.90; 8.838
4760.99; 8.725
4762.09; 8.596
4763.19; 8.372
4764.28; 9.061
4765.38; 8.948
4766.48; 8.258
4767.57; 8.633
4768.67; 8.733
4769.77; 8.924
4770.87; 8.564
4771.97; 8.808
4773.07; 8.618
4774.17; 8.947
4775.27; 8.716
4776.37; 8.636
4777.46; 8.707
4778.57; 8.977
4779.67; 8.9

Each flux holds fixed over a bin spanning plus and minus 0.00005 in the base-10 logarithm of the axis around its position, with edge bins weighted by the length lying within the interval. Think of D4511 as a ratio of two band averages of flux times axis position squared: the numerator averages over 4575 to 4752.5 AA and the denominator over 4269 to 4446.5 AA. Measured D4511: 1.23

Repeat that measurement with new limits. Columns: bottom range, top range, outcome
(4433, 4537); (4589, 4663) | 1.08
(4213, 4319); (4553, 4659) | 1.28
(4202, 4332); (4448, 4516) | 1.19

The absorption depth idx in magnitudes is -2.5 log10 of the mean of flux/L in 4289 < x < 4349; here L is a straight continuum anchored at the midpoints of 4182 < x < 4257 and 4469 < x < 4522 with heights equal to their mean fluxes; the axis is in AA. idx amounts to 0.13 mag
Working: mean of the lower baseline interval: 8.47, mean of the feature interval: 7.66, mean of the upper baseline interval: 8.89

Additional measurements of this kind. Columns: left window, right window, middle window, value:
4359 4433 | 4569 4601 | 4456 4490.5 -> 0.005 mag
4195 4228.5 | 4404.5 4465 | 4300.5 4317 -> 0.188 mag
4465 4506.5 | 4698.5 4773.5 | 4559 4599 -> -0.009 mag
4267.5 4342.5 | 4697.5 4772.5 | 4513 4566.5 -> -0.063 mag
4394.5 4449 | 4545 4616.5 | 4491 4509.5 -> -0.023 mag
